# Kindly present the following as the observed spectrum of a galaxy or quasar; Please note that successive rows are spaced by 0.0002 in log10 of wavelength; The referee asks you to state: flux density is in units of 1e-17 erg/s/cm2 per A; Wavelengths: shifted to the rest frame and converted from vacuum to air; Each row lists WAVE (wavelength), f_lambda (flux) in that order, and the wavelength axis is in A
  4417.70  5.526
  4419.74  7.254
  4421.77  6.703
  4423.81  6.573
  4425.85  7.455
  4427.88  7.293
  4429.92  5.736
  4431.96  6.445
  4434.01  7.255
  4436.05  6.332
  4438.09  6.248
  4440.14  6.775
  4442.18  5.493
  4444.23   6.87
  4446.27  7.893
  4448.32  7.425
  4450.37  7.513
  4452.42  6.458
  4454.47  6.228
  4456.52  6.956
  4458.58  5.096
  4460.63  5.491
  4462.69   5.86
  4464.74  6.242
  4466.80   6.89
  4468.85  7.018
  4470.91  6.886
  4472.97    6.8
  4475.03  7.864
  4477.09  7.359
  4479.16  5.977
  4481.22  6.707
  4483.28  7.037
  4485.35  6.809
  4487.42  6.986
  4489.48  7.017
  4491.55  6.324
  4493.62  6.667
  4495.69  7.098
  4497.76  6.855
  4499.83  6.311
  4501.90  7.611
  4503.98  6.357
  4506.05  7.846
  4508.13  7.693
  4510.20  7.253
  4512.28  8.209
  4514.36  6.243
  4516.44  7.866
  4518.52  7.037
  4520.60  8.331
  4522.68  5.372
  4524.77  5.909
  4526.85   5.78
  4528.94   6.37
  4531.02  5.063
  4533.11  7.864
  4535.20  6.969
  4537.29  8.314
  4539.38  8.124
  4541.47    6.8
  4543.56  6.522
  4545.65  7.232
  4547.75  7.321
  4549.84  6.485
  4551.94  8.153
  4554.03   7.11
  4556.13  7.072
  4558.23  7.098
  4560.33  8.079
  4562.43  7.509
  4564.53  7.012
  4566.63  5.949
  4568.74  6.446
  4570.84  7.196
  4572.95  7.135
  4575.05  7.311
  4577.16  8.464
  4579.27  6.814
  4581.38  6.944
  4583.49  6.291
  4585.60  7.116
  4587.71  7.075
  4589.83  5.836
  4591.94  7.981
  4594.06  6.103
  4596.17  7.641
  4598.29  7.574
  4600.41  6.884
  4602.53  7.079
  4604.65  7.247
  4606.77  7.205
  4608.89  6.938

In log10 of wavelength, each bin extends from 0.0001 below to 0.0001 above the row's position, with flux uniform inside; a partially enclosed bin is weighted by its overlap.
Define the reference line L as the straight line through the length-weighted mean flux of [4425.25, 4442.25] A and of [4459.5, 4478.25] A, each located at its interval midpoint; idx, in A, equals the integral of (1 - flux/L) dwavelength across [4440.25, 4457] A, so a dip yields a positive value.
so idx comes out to -0.52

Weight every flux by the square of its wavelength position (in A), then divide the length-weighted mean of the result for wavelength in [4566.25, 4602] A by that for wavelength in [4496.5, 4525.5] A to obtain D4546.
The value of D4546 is 1.0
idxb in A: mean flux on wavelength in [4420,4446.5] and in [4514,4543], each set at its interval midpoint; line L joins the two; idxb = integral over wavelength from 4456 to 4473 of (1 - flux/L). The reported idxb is 1.1 A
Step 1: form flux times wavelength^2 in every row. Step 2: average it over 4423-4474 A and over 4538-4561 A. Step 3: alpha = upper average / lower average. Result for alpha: 1.15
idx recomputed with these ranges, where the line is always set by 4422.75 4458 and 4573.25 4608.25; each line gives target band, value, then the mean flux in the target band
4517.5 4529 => 0.8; 6.47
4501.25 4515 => -0.9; 7.34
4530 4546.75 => -0.3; 7.11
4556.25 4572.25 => 0.0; 7.04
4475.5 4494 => 0.1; 6.8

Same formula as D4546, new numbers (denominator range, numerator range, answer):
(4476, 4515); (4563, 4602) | 1.04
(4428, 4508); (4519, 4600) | 1.09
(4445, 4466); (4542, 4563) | 1.16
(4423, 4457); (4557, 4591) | 1.10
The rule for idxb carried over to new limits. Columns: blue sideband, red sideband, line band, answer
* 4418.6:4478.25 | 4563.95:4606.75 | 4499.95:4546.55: -1.0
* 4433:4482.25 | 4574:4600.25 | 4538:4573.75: -0.8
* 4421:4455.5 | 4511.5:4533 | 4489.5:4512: -1.2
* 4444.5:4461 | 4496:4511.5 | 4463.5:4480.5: 0.0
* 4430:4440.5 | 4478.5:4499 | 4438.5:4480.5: -0.1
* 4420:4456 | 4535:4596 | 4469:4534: 0.5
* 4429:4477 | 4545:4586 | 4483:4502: -0.1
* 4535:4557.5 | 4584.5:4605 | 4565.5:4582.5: 0.3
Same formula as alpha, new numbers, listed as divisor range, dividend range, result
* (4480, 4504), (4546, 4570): 1.07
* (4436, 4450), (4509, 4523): 1.11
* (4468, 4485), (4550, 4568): 1.07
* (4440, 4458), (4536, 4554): 1.13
